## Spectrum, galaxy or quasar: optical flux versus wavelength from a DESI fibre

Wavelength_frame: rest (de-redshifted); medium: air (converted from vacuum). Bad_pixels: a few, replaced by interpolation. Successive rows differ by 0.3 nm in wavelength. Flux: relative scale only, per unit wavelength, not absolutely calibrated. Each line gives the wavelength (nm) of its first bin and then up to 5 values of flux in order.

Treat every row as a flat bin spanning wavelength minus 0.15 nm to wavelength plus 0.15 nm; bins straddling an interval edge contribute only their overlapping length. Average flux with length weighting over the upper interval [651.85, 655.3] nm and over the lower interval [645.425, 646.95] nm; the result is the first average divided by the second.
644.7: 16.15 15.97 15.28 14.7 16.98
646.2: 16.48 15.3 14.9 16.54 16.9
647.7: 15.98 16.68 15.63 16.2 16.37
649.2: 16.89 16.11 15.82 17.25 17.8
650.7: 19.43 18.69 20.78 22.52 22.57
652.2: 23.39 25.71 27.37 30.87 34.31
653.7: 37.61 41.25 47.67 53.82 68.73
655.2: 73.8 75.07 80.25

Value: 2.59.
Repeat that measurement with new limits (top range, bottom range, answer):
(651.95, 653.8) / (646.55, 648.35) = 1.82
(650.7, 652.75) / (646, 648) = 1.39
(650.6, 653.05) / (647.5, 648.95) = 1.42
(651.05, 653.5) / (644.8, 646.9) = 1.62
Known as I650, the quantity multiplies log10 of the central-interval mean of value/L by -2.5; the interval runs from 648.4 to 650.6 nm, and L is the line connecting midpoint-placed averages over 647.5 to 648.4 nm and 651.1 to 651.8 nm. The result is 0.11 mag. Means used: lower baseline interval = 16.2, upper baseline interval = 21.5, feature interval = 16.7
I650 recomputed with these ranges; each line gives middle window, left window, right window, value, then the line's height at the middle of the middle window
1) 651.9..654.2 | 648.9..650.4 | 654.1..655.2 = 0.406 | 45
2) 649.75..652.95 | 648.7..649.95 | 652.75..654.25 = 0.205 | 25.7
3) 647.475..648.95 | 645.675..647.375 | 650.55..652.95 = 0.123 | 18.1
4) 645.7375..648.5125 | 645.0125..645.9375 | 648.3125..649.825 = -0.019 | 15.9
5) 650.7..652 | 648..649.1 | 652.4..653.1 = 0.140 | 23.7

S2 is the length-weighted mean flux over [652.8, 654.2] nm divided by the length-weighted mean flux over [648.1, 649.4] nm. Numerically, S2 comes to 2.18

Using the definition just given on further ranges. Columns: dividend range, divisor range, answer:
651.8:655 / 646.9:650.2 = 2.28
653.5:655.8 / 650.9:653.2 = 2.42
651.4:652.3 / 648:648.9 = 1.41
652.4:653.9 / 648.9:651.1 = 1.83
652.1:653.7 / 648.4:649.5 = 1.79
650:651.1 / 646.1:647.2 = 1.16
